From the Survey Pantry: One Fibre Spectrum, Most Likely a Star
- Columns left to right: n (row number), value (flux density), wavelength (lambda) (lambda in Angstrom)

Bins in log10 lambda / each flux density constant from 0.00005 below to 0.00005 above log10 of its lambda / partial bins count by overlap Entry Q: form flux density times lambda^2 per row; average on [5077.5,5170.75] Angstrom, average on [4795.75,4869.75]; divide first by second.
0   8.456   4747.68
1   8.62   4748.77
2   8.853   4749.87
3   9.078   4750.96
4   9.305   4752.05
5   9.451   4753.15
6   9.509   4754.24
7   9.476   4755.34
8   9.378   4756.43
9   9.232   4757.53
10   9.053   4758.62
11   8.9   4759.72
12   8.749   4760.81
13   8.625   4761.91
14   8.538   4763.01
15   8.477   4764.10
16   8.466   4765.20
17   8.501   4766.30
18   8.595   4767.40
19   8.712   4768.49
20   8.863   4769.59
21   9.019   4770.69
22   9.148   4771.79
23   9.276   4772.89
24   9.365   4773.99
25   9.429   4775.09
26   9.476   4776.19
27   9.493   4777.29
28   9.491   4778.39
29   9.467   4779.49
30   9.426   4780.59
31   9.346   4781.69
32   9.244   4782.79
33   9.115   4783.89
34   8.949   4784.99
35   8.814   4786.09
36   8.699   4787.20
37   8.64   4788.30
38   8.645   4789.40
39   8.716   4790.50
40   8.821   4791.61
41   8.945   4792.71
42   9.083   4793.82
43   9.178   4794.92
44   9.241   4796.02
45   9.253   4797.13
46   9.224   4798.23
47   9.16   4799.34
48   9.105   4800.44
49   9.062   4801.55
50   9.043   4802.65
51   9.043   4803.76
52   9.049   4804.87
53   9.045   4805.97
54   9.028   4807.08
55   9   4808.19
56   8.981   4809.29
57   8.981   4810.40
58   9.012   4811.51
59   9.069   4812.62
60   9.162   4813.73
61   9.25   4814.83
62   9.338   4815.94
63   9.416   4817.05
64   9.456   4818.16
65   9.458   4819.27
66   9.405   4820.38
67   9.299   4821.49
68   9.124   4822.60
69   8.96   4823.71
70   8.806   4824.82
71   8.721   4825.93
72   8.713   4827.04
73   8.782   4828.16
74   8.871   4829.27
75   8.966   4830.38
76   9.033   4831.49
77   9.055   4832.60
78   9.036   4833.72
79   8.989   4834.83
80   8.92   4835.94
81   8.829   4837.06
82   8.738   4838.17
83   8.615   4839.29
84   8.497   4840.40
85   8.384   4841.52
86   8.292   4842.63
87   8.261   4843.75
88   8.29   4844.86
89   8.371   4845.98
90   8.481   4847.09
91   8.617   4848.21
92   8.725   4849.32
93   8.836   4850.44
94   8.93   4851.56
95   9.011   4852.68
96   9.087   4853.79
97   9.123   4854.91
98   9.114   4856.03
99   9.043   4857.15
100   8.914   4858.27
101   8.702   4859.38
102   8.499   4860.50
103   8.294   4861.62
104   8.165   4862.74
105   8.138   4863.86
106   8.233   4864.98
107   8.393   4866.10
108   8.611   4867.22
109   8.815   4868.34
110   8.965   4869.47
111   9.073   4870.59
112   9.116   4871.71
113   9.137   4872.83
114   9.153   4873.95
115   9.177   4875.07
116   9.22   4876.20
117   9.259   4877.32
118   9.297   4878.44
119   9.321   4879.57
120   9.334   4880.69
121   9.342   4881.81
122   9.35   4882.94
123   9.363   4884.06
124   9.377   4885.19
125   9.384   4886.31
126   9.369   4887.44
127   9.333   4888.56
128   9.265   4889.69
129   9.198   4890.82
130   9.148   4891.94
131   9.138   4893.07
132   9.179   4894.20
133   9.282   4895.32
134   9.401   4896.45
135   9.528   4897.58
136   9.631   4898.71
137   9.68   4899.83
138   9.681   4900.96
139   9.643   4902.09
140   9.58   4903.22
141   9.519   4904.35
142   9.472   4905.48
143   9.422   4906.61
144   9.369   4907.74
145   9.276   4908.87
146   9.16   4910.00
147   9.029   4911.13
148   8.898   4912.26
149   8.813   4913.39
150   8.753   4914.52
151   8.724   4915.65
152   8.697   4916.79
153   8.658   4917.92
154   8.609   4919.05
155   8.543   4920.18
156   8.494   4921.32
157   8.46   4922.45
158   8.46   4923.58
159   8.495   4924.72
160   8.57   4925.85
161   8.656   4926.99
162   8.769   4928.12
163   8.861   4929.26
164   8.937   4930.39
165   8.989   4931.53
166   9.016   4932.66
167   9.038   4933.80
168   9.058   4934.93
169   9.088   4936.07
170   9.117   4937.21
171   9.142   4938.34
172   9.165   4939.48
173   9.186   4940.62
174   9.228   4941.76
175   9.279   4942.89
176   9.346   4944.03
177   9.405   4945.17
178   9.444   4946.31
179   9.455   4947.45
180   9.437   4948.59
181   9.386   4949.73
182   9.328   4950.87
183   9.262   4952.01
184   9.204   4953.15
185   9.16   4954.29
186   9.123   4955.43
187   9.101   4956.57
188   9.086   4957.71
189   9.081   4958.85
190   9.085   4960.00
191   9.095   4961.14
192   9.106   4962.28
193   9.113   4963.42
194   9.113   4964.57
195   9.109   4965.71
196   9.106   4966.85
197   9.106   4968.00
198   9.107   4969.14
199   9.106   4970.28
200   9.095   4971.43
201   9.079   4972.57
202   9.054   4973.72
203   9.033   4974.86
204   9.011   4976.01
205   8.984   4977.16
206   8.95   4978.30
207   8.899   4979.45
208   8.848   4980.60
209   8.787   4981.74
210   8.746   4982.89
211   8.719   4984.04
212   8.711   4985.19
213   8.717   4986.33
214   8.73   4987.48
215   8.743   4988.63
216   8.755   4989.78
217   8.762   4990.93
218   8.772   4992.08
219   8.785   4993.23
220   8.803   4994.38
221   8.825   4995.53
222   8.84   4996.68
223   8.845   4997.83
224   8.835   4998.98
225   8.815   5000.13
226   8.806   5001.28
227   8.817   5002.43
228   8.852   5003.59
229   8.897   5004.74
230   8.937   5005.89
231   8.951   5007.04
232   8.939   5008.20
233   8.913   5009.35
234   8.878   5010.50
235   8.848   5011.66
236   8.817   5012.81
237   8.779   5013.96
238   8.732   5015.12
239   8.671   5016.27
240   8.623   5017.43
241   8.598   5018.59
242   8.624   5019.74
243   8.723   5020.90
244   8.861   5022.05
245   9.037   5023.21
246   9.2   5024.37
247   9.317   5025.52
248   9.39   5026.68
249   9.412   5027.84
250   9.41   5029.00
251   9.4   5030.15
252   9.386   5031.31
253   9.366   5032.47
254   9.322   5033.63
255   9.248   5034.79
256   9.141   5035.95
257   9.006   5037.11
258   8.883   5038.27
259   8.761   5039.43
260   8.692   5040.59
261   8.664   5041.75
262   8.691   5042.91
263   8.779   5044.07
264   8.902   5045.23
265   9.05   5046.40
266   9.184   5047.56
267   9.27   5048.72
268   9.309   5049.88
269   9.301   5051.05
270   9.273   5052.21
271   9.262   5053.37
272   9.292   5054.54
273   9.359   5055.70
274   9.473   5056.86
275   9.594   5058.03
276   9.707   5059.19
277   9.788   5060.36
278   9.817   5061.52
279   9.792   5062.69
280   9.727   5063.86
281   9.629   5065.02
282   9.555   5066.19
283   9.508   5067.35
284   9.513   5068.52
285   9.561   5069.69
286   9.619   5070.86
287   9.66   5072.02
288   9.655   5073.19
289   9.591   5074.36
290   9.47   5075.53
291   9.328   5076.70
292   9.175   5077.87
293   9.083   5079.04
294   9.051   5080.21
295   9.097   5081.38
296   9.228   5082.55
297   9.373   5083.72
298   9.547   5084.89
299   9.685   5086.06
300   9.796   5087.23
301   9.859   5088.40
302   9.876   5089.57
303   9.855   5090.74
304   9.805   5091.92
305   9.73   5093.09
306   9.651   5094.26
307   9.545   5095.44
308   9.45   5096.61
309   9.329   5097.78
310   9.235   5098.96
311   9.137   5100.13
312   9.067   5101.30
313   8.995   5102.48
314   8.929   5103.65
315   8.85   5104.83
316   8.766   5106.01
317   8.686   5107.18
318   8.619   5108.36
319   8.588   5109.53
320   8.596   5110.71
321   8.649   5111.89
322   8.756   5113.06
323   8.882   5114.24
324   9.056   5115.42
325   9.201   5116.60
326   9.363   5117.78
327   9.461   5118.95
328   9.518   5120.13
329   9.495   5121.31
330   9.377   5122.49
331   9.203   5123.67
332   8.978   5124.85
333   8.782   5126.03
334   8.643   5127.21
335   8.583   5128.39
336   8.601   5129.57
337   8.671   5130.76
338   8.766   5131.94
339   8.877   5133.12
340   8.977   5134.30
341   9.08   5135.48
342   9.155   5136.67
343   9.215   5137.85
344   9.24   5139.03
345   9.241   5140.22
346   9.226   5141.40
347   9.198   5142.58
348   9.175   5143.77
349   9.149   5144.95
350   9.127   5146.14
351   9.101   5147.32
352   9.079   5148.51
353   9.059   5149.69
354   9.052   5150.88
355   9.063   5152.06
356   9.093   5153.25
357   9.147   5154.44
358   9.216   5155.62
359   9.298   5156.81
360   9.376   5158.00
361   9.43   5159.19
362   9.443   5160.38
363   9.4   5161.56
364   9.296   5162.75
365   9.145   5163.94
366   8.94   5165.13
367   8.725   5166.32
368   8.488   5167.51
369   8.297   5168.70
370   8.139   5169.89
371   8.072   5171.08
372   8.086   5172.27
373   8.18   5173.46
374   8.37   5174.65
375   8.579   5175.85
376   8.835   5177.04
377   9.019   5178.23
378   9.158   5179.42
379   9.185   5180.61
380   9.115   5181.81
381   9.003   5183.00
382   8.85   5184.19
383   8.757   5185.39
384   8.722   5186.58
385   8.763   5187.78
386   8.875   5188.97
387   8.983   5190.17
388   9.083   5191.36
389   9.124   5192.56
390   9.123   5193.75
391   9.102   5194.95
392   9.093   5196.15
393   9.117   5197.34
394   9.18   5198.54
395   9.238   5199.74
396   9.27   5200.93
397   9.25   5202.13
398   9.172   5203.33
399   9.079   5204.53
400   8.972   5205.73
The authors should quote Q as 1.2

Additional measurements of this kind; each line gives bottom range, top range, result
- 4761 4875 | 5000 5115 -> 1.13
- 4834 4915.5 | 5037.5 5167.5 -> 1.12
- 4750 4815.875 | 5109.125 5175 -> 1.14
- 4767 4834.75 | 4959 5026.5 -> 1.06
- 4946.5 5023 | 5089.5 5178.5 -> 1.07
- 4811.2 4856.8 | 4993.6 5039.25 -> 1.08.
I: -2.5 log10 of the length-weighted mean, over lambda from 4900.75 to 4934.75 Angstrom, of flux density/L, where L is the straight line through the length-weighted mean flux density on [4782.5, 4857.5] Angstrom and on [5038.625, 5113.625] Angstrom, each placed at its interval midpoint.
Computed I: 0.02 mag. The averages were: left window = 8.94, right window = 9.29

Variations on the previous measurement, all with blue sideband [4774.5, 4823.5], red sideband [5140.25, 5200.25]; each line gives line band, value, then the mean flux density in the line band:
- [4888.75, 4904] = -0.04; 9.41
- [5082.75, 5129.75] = -0.02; 9.19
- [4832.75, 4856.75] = 0.05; 8.73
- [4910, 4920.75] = 0.04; 8.77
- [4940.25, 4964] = -0.02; 9.23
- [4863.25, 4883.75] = 0.01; 9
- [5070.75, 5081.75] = -0.04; 9.37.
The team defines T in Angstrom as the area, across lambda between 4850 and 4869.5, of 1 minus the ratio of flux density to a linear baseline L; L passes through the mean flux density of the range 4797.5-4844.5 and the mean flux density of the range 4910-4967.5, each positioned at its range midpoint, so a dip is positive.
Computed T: 0.6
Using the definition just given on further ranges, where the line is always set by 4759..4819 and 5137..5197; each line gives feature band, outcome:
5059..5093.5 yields -2.2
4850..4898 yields -0.1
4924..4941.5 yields 0.1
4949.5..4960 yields -0.2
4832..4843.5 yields 0.4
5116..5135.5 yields -0.1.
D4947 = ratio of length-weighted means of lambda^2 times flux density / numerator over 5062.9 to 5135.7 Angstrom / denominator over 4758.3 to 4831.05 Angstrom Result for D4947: 1.2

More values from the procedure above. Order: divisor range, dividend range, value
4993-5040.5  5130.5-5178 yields 1.05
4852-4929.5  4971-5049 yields 1.04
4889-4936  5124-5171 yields 1.09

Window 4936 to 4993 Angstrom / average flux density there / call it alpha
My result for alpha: 9.07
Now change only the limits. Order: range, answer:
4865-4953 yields 9.12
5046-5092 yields 9.49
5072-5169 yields 9.16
